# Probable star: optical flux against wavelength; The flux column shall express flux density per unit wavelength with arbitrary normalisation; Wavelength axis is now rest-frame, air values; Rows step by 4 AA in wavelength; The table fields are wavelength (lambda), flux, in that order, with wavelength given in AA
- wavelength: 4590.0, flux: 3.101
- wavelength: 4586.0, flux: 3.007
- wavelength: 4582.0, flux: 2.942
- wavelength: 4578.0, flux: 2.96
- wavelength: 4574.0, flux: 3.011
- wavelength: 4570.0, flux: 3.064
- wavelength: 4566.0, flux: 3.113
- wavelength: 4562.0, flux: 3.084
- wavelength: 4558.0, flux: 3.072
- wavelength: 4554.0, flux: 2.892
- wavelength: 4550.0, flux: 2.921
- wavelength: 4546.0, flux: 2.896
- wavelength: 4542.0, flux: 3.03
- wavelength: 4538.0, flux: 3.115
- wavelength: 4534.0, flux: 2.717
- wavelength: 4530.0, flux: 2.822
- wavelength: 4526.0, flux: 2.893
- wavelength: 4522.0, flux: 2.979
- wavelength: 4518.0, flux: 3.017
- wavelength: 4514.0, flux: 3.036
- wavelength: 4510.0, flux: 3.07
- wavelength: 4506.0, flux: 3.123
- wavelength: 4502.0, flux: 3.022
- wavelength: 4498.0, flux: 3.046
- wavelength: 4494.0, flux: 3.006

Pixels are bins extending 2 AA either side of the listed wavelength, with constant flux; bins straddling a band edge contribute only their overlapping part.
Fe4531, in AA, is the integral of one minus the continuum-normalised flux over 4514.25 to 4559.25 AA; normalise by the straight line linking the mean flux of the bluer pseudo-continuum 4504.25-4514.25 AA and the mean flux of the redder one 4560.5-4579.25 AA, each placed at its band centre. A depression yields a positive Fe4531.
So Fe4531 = 1.8 AA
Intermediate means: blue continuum 3.08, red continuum 3.05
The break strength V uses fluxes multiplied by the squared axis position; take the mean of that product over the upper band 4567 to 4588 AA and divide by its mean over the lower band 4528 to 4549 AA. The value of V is 1.0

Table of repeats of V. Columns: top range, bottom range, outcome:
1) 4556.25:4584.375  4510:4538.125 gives 1.05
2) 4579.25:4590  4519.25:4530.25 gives 1.05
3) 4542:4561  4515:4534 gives 1.03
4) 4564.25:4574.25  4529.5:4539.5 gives 1.08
